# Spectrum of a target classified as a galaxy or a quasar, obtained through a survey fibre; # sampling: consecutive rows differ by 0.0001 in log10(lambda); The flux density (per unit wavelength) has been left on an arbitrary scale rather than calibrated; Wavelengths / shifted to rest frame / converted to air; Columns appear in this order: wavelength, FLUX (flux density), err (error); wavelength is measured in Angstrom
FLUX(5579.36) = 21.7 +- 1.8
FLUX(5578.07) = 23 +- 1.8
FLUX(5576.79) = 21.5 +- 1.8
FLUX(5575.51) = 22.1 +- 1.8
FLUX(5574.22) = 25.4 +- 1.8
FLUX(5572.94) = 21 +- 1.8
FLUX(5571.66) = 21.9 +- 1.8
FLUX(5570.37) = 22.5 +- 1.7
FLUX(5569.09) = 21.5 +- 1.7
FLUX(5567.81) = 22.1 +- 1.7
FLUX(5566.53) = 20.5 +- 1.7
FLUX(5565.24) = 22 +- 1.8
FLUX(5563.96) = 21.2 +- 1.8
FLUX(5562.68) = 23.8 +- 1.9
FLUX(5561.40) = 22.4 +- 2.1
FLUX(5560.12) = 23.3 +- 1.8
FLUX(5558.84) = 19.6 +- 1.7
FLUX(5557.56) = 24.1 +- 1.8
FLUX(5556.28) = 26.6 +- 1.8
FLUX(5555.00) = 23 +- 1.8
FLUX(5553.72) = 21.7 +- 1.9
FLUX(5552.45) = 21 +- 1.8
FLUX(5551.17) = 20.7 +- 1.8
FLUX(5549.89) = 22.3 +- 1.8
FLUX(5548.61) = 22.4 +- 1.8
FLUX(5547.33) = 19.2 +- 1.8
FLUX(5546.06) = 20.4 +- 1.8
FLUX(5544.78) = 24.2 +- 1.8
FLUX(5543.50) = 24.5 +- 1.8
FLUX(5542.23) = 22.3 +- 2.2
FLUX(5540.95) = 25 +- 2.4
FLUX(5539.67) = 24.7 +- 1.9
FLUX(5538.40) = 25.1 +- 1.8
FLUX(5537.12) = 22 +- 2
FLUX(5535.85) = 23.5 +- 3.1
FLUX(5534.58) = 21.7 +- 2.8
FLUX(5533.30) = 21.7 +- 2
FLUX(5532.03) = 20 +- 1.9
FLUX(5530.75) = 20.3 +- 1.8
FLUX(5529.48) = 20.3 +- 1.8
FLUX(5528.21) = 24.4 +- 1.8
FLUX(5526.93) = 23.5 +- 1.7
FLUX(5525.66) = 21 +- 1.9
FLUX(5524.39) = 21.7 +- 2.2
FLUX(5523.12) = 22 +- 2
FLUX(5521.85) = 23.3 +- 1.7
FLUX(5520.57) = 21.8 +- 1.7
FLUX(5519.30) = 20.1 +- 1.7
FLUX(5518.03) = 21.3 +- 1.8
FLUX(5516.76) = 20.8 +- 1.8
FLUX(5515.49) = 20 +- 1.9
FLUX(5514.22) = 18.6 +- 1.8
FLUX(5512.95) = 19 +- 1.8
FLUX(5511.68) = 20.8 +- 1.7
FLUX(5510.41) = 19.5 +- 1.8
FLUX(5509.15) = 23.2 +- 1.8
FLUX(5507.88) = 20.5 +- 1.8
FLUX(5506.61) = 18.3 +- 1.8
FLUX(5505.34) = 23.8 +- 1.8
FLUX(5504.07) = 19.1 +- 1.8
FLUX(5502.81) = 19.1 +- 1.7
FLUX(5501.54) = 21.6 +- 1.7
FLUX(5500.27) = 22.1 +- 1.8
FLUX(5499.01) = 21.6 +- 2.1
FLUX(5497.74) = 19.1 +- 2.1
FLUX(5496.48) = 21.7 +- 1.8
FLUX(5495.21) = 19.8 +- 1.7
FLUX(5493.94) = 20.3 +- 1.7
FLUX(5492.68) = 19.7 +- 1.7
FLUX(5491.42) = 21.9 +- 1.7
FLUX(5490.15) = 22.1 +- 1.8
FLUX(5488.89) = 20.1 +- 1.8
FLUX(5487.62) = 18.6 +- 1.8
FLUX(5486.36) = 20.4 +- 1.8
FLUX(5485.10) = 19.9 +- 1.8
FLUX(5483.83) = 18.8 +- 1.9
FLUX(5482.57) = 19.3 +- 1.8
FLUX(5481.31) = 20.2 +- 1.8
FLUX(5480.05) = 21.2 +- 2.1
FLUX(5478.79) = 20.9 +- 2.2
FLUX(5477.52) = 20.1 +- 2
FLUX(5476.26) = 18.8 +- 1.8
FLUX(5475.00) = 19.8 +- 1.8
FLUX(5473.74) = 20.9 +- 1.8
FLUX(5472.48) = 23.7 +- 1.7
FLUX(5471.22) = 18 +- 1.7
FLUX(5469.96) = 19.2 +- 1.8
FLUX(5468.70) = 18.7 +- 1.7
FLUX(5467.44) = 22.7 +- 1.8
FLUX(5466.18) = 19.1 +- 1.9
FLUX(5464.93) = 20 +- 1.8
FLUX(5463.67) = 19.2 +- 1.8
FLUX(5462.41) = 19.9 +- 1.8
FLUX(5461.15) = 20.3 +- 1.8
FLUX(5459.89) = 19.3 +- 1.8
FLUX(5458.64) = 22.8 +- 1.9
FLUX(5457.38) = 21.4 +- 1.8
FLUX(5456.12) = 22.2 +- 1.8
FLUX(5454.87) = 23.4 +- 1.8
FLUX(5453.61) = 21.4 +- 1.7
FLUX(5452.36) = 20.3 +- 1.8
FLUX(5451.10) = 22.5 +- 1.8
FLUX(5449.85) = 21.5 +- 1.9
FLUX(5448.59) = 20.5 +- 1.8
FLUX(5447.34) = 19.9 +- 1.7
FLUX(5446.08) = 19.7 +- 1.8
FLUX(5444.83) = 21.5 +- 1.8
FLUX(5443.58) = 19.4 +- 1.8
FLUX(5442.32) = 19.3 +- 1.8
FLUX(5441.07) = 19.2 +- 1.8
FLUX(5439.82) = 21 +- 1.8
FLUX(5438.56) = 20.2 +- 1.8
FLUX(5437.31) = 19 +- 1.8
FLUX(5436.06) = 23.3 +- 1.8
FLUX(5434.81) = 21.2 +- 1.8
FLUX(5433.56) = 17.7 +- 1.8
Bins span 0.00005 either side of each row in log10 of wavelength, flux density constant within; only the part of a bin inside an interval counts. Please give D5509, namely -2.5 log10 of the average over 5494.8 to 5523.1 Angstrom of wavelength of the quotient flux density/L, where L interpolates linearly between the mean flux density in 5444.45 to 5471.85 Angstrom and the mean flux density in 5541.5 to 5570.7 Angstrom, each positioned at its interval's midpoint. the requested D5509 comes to 0.038 mag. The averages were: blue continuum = 20.6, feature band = 20.7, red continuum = 22.2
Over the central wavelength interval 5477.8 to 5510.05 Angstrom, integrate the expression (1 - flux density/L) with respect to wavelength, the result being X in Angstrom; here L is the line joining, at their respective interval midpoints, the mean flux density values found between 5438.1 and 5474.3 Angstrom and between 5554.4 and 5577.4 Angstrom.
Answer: 1.09 Angstrom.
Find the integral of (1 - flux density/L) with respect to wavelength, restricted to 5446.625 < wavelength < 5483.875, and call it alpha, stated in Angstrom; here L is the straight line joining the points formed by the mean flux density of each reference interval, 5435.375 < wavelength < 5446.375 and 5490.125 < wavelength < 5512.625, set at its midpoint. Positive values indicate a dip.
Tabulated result -0.1 Angstrom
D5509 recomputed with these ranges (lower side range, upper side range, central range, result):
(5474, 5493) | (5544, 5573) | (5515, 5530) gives -0.028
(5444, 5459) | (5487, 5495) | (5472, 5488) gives 0.026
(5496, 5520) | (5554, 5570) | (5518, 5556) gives -0.032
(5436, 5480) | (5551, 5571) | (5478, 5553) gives 0.015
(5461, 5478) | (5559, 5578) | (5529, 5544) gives -0.055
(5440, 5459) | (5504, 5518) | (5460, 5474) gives 0.038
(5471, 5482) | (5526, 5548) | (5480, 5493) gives 0.034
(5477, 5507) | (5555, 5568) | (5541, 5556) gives -0.001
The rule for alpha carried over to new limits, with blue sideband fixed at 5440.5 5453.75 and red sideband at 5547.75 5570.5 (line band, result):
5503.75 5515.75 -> 0.6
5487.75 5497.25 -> 0.2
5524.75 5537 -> 0.0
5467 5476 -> 0.2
